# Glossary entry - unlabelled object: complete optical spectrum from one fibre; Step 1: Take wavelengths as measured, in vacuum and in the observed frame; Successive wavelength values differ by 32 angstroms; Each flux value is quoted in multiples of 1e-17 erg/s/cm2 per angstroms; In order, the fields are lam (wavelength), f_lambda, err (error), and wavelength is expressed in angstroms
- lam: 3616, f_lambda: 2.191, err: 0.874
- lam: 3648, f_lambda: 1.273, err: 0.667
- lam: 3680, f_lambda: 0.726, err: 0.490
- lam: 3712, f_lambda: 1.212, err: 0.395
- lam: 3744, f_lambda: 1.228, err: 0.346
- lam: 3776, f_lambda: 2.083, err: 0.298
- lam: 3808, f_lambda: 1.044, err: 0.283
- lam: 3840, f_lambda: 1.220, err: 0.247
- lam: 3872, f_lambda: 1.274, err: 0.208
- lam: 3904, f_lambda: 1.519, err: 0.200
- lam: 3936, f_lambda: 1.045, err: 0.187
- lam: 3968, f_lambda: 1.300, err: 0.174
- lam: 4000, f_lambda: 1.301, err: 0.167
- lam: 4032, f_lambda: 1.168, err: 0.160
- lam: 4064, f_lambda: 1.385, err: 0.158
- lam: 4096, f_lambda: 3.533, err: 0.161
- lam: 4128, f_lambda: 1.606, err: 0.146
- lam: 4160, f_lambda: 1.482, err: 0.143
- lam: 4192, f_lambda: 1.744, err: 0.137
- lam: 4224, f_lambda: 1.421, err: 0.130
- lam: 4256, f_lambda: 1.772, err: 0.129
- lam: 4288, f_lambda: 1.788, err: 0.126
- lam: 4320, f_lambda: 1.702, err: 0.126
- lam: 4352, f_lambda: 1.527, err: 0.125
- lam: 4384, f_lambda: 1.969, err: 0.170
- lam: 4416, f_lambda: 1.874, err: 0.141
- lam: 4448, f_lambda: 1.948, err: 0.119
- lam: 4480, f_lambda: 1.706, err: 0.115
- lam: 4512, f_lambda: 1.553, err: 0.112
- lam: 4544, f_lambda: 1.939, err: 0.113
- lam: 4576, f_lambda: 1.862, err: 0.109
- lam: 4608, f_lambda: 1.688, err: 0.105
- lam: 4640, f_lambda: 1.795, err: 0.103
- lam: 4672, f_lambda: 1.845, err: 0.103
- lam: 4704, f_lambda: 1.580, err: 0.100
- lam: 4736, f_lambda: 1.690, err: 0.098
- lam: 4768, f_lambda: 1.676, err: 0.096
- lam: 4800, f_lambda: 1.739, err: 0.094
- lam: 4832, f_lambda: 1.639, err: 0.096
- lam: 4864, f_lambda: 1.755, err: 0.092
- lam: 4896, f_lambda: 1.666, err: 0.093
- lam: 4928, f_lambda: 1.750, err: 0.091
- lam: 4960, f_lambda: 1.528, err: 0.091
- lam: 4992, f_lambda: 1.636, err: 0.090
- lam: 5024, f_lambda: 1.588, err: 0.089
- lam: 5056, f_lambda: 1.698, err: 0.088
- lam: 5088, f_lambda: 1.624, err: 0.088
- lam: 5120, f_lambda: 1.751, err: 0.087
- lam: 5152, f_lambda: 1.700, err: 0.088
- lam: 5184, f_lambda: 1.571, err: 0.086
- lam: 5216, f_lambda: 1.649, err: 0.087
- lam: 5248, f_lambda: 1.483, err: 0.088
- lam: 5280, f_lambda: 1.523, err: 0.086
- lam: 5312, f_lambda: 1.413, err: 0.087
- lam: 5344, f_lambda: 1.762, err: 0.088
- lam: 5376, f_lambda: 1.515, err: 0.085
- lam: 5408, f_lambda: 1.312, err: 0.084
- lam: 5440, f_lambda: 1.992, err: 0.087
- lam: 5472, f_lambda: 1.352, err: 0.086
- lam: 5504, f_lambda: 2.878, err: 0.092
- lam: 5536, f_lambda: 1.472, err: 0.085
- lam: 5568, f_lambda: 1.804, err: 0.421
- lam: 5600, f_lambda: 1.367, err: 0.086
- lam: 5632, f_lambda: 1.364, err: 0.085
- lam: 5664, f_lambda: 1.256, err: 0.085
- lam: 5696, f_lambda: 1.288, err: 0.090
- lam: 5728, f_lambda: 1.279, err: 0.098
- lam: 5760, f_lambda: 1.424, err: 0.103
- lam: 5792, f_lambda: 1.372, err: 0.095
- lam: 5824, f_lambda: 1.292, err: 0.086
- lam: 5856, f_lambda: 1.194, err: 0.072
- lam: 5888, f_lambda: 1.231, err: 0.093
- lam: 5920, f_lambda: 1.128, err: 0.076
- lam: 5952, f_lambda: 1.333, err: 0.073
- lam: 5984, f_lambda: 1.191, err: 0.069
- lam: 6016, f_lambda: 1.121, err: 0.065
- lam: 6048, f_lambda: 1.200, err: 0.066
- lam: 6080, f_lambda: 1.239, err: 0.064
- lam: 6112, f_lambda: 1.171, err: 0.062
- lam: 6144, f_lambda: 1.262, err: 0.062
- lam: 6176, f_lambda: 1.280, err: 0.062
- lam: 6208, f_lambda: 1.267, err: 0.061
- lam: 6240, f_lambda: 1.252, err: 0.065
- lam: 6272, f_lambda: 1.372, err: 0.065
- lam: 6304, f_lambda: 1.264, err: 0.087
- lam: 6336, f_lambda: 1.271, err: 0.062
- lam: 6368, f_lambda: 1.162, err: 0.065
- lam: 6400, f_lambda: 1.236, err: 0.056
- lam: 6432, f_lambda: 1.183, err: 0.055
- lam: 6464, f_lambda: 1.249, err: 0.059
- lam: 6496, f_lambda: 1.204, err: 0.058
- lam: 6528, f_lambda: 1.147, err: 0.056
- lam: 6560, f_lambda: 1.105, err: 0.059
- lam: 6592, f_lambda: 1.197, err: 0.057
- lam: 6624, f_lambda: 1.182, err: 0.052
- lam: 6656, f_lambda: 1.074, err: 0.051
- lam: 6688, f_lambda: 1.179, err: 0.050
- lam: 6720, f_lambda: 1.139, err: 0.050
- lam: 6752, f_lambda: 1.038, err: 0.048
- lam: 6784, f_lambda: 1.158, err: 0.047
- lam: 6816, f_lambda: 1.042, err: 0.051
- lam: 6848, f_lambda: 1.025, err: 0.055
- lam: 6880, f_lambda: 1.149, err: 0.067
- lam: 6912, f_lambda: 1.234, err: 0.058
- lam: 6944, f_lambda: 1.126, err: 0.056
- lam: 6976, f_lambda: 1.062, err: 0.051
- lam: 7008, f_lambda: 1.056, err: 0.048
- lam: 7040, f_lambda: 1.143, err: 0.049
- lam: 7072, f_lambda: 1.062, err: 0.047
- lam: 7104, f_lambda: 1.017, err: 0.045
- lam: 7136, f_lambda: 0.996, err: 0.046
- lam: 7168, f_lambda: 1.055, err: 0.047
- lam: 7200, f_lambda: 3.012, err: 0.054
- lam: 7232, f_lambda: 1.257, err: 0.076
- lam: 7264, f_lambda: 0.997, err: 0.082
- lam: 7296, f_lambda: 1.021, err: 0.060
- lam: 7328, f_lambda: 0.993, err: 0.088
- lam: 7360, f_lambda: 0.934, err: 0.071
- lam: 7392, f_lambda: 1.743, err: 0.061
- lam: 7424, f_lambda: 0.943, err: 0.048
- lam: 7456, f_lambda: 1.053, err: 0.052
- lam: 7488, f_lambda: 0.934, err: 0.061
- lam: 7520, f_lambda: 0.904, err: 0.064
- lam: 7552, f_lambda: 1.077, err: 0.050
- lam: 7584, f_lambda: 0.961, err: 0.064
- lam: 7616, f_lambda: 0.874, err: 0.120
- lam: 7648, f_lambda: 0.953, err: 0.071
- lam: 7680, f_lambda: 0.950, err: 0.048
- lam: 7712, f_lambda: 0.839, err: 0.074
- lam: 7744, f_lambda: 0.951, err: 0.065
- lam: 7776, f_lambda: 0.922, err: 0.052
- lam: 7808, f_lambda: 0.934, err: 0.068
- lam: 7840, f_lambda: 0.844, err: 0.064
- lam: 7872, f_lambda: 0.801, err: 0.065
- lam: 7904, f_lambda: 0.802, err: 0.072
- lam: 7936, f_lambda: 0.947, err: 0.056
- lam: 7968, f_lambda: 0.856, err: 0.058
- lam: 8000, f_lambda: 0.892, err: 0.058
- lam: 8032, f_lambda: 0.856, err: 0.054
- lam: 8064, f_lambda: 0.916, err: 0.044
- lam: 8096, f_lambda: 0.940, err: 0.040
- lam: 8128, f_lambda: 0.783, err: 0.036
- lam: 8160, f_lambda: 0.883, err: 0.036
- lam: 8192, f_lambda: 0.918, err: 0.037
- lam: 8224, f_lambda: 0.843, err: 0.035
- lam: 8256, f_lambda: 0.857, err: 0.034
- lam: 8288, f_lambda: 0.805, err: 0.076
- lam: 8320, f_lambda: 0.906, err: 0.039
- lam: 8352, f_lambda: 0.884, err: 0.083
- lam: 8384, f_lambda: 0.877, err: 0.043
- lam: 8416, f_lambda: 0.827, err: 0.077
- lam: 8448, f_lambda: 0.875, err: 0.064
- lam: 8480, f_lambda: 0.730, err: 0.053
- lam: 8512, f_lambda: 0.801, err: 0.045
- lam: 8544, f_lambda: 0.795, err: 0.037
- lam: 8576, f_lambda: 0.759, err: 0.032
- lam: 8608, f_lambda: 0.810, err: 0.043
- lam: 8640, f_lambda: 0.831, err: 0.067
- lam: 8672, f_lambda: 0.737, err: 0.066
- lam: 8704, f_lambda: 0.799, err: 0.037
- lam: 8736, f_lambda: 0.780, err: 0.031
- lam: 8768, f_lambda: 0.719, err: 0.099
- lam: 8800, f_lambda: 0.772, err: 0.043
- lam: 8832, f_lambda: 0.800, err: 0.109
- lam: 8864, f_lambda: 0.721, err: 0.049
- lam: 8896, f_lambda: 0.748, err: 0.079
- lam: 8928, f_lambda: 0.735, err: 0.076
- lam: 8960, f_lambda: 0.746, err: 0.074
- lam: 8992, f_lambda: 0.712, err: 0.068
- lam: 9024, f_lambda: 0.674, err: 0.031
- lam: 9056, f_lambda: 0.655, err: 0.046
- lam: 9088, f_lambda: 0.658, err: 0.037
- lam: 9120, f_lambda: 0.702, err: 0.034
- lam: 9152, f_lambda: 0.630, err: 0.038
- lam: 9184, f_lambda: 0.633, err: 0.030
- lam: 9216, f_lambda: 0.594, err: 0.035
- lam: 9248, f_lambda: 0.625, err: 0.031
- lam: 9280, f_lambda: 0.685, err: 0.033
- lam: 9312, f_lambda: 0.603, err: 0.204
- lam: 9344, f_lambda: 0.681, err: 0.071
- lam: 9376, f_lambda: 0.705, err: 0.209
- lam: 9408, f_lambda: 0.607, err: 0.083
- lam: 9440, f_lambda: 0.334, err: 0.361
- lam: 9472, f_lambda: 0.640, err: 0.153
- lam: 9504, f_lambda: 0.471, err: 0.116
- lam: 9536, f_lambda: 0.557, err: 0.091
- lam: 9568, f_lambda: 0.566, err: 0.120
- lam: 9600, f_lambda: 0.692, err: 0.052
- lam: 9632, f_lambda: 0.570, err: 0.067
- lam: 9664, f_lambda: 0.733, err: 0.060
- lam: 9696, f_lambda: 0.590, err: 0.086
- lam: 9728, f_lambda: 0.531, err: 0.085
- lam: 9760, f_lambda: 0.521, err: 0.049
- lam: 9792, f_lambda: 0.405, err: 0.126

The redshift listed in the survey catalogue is 0.098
